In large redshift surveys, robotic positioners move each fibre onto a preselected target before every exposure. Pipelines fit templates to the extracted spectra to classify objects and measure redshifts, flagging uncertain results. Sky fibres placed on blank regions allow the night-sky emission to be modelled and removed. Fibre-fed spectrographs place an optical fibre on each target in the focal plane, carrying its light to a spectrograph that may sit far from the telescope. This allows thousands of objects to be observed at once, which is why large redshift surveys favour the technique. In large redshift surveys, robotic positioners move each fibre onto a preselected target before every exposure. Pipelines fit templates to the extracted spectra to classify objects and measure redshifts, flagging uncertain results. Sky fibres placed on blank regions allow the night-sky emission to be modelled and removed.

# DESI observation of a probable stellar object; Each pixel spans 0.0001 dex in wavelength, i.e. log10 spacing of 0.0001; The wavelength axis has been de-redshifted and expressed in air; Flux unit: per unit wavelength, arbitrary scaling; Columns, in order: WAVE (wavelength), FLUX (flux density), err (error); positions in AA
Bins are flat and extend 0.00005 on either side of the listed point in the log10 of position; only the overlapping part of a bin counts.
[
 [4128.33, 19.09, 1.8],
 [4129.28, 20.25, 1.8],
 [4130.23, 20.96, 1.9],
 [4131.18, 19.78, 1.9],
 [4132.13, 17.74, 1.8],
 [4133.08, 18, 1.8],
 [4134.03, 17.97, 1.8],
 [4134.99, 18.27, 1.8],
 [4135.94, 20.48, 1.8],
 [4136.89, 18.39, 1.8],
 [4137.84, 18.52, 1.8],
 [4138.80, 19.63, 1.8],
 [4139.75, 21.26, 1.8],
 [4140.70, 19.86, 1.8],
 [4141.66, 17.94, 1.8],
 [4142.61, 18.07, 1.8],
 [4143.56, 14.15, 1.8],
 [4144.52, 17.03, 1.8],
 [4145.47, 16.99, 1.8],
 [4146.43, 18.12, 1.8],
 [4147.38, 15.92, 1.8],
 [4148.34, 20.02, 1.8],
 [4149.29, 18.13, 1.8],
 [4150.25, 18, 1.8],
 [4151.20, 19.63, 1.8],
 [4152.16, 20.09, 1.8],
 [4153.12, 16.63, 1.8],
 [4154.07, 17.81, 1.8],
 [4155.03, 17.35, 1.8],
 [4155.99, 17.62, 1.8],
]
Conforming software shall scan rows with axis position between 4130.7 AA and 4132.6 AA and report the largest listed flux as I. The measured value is 19.78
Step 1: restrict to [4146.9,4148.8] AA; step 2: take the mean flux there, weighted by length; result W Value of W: 18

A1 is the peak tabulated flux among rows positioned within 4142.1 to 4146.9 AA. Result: 18.12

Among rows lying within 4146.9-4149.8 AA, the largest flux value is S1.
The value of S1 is 20.02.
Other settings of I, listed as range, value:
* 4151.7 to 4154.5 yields 20.09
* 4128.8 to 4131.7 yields 20.96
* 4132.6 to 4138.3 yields 20.48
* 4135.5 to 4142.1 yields 21.26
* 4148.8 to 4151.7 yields 19.63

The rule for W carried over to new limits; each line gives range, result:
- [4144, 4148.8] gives 17.6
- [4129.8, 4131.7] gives 20.3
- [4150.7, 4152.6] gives 19.8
